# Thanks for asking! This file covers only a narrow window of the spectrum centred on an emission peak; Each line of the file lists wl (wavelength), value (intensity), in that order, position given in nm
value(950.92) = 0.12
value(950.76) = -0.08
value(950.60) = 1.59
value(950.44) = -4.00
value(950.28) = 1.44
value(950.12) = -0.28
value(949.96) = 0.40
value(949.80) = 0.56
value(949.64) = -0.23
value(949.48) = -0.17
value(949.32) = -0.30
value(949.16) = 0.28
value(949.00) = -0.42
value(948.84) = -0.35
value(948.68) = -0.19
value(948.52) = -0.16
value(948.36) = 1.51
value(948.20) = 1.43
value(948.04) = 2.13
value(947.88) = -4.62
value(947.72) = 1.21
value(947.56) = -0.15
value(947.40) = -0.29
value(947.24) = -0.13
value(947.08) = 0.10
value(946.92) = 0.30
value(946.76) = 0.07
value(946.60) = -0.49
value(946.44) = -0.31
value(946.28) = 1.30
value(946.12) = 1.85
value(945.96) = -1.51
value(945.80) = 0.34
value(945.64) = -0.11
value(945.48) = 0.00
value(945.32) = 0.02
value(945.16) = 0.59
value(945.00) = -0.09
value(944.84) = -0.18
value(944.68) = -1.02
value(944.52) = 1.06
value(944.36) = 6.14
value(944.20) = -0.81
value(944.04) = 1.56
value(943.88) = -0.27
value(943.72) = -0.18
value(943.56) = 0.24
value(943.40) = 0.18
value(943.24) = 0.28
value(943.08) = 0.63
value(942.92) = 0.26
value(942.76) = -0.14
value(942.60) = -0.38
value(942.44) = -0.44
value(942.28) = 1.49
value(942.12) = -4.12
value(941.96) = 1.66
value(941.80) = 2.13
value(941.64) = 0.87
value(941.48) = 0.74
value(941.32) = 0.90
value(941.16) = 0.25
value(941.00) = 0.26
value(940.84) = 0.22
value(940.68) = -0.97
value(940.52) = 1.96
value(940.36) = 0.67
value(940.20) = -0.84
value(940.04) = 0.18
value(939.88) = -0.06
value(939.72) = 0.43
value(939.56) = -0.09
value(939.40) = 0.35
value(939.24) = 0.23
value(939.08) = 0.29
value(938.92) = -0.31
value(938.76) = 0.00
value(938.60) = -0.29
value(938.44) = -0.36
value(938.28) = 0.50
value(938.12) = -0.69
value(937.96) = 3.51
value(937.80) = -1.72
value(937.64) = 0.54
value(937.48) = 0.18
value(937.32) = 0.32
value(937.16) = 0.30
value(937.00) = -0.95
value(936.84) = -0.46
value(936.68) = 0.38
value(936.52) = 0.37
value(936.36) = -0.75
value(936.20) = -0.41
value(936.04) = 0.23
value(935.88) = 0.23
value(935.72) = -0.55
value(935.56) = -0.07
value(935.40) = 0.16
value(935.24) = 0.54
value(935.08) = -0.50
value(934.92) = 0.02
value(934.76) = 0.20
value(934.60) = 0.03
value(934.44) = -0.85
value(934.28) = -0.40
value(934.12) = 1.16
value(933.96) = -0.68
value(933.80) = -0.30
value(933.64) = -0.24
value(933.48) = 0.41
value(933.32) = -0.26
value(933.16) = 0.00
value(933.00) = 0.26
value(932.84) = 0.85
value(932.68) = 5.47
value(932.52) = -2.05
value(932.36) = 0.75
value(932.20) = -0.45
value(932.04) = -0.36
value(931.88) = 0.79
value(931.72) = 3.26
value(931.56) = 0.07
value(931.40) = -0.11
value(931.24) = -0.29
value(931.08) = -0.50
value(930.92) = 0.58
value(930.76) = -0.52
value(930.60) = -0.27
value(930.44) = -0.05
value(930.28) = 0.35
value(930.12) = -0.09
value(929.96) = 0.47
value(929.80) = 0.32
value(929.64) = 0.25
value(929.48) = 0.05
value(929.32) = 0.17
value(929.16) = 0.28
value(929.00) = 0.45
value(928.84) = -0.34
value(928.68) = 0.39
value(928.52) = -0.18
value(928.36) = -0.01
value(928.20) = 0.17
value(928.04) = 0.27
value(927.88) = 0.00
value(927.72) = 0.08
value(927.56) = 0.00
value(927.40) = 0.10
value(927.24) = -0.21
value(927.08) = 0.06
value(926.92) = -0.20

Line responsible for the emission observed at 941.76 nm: Hbeta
